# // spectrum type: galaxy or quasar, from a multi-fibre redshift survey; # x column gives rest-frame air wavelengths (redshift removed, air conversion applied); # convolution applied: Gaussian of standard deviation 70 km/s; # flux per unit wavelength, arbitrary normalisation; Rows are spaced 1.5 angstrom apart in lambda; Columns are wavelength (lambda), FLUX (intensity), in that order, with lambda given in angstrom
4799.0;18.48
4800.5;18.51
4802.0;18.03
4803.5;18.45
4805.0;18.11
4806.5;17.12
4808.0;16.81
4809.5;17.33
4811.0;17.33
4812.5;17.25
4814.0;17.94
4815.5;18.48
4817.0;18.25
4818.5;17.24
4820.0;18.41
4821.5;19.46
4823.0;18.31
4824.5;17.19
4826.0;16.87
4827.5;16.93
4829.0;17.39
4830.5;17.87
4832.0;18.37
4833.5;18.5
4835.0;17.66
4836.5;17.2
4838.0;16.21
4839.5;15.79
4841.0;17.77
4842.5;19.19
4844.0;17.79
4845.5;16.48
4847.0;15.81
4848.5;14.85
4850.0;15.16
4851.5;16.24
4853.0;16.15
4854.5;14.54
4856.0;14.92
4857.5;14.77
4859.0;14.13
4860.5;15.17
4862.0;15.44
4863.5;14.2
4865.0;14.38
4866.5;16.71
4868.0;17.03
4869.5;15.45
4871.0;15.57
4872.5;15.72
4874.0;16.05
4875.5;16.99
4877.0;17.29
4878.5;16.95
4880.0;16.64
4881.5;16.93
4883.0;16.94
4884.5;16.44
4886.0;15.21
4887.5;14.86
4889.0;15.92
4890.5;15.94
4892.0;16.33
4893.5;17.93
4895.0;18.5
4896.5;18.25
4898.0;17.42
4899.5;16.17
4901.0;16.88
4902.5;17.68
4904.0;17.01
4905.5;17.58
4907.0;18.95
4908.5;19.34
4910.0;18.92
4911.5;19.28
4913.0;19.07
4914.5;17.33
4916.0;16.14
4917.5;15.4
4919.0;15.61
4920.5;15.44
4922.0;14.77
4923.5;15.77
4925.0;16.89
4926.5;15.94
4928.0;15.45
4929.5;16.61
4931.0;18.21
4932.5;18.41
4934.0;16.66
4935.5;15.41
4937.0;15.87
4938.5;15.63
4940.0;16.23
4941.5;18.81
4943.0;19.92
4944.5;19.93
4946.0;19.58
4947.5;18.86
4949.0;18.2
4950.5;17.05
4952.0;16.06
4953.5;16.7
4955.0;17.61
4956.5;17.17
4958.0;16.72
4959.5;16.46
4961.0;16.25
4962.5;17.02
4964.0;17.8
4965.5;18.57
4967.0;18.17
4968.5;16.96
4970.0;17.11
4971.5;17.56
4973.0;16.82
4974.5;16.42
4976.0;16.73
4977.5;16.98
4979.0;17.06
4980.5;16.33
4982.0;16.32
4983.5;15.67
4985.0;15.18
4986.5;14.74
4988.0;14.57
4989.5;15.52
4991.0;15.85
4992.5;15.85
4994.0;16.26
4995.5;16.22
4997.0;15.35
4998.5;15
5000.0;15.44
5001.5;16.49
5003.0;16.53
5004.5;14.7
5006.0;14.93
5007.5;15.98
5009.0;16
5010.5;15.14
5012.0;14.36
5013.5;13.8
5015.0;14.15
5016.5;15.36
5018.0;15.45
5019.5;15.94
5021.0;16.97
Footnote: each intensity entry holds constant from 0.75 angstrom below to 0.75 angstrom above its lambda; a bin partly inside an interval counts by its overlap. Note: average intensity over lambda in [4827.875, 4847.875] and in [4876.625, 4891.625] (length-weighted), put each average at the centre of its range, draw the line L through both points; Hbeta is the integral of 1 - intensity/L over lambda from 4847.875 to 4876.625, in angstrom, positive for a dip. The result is 2.25 angstrom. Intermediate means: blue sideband 17.4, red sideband 16.3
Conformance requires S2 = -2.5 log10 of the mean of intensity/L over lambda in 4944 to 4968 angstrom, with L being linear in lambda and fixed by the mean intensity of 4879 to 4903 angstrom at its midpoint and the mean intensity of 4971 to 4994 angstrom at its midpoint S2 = -0.085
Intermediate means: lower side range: 16.7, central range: 17.6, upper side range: 16.1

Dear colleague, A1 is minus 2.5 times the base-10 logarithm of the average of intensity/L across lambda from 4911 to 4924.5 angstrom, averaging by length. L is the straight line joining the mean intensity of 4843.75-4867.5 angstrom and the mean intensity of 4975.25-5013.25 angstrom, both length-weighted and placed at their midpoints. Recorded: -0.07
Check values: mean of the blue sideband 15.4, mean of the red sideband 15.7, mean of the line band 16.5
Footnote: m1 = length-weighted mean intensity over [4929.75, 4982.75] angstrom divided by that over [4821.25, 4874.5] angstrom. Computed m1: 1.1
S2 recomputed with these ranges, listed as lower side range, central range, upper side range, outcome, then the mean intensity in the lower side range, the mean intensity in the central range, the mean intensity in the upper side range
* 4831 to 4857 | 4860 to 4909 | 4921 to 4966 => 0.02 mag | 16.6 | 16.6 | 17.1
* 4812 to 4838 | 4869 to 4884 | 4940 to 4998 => 0.07 mag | 17.8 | 16.5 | 16.9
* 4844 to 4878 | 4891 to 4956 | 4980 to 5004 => -0.11 mag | 15.7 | 17.3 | 15.7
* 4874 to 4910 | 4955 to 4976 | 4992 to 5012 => -0.07 mag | 17.1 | 17.2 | 15.6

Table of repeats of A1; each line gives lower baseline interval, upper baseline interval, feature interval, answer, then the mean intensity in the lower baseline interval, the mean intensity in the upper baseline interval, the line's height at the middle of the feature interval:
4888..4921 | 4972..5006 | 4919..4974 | -0.03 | 17.3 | 15.9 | 16.6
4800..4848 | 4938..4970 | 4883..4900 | 0.06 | 17.6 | 17.6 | 17.6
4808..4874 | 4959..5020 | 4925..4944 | -0.05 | 16.7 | 16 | 16.3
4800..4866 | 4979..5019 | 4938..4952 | -0.14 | 16.9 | 15.5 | 15.9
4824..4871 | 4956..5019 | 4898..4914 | -0.12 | 16.3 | 16.1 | 16.2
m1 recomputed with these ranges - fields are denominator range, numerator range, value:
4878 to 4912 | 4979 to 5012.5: 0.91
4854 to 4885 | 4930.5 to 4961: 1.10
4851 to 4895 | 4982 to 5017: 0.96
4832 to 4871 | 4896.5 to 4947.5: 1.07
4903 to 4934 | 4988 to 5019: 0.90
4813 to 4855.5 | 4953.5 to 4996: 0.96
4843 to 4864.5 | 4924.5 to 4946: 1.12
